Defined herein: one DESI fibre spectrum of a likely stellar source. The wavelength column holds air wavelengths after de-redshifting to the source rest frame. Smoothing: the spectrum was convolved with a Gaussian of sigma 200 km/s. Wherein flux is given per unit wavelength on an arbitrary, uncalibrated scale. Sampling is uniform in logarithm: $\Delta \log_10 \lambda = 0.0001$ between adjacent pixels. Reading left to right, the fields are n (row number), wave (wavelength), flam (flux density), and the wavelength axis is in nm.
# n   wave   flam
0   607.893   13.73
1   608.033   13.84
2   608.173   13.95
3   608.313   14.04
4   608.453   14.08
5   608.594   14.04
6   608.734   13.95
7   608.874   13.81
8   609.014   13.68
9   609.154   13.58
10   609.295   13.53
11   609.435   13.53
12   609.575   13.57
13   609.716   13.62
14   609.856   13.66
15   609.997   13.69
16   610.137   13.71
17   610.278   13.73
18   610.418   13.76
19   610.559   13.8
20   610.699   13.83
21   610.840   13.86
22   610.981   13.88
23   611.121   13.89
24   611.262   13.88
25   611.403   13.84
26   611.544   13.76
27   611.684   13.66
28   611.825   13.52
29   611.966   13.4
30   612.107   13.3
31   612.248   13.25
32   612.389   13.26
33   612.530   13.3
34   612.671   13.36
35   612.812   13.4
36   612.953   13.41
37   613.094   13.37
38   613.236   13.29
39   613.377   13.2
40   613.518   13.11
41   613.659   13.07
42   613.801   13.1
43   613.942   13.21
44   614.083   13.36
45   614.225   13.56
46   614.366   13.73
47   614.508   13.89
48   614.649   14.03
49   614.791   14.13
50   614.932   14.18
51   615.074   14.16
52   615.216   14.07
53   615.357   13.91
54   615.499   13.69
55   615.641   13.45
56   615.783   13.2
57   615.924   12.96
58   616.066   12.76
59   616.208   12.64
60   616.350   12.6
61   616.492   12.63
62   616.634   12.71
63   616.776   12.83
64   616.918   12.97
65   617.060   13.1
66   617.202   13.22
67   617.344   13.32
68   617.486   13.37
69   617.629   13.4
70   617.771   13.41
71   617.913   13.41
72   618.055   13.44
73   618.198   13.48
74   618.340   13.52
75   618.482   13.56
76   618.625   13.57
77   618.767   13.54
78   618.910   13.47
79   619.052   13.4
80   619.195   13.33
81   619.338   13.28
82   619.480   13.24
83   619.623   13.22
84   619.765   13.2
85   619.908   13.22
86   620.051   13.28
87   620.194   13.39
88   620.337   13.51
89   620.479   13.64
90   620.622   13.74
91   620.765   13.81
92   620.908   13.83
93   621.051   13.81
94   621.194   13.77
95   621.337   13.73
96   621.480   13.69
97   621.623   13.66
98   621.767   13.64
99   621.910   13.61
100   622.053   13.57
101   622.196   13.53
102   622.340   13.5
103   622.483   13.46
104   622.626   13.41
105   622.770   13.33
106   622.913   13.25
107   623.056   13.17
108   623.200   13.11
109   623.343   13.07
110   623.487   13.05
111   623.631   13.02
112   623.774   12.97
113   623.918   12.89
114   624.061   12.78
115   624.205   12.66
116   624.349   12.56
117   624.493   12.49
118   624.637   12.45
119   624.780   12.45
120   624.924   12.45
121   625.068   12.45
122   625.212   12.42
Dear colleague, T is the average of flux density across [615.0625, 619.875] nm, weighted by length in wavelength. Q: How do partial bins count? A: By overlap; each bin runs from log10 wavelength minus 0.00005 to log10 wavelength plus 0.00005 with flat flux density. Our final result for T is 13.3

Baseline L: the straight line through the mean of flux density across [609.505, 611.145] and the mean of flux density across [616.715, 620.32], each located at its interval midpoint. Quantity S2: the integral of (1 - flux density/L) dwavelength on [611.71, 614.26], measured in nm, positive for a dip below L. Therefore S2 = 0.06 nm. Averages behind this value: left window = 13.7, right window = 13.3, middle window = 13.3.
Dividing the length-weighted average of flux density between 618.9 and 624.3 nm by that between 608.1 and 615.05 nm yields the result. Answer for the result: 1.0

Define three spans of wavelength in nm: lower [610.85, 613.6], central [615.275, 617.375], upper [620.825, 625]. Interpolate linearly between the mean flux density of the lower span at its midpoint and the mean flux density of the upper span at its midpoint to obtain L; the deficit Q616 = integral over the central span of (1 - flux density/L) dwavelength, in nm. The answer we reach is 0.05 nm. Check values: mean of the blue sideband 13.5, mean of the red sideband 13.2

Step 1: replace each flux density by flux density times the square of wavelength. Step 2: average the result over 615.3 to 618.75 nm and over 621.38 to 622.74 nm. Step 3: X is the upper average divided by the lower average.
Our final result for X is 1.0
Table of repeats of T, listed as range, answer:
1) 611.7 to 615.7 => 13.5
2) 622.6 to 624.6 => 13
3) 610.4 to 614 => 13.5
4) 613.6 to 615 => 13.6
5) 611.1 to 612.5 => 13.6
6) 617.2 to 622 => 13.5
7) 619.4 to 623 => 13.5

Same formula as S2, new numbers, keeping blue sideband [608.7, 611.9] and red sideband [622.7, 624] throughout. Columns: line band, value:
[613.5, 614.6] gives 0.01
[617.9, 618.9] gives -0.01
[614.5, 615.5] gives -0.04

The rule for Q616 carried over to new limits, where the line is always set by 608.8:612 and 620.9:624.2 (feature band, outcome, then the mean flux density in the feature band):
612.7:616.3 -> 0.03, 13.5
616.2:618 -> 0.06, 13.1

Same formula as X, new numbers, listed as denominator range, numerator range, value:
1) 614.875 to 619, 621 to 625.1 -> 1.01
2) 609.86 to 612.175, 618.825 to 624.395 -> 1.01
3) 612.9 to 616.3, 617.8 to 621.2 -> 1.02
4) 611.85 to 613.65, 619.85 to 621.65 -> 1.05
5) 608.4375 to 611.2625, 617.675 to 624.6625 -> 1.01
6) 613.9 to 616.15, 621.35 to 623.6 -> 1.01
